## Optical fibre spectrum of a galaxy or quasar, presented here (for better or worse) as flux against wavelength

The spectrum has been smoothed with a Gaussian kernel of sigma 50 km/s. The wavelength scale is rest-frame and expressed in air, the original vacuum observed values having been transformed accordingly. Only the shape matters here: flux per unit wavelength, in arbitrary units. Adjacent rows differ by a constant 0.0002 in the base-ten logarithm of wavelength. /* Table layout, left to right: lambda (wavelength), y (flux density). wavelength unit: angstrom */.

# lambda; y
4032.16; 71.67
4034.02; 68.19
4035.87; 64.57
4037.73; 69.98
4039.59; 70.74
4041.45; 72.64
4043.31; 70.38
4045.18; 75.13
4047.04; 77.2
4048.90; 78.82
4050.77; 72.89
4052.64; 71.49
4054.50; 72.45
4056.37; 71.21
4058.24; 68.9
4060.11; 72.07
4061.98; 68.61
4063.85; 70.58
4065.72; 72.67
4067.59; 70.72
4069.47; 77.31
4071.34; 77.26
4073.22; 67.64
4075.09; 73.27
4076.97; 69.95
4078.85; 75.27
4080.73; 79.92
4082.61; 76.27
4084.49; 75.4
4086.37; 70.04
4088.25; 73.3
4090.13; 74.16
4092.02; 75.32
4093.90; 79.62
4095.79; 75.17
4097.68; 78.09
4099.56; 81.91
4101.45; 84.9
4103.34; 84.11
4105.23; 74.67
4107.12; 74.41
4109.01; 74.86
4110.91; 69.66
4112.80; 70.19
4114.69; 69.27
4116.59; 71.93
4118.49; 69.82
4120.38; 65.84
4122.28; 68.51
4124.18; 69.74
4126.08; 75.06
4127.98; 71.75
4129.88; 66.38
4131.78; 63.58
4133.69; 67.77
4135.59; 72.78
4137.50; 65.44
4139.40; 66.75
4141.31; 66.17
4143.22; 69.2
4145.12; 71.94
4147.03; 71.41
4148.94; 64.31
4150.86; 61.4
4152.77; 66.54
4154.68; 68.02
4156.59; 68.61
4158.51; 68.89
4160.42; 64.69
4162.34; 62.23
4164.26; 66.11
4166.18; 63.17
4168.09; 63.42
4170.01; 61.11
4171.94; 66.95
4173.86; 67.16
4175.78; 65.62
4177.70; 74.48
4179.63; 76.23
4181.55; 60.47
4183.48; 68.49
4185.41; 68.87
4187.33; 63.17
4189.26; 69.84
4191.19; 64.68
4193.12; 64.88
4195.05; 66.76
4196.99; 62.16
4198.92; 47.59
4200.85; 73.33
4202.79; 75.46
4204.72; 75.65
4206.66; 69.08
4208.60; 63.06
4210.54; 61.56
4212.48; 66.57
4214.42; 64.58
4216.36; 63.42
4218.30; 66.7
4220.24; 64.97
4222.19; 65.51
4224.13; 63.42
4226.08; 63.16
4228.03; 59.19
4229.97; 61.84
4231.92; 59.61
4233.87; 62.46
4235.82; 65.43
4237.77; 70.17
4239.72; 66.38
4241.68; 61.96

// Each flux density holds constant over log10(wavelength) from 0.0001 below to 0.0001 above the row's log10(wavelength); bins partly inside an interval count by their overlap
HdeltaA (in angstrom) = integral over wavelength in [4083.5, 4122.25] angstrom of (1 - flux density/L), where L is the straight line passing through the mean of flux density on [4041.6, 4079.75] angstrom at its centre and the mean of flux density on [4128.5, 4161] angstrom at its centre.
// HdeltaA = -2.5 angstrom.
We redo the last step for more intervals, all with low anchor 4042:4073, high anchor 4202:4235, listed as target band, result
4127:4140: 0.2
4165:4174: 0.4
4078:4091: -0.6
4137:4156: 0.4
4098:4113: -1.4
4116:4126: 0.0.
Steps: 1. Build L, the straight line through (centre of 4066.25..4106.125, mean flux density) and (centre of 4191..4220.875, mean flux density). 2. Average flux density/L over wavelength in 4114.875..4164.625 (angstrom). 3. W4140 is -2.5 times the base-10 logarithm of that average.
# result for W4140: 0.05 mag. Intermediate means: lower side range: 75.9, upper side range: 65.7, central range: 67.9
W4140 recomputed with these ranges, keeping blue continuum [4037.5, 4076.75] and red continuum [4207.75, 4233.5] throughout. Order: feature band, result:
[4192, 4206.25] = -0.03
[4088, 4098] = -0.08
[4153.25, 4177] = 0.01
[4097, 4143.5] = -0.04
